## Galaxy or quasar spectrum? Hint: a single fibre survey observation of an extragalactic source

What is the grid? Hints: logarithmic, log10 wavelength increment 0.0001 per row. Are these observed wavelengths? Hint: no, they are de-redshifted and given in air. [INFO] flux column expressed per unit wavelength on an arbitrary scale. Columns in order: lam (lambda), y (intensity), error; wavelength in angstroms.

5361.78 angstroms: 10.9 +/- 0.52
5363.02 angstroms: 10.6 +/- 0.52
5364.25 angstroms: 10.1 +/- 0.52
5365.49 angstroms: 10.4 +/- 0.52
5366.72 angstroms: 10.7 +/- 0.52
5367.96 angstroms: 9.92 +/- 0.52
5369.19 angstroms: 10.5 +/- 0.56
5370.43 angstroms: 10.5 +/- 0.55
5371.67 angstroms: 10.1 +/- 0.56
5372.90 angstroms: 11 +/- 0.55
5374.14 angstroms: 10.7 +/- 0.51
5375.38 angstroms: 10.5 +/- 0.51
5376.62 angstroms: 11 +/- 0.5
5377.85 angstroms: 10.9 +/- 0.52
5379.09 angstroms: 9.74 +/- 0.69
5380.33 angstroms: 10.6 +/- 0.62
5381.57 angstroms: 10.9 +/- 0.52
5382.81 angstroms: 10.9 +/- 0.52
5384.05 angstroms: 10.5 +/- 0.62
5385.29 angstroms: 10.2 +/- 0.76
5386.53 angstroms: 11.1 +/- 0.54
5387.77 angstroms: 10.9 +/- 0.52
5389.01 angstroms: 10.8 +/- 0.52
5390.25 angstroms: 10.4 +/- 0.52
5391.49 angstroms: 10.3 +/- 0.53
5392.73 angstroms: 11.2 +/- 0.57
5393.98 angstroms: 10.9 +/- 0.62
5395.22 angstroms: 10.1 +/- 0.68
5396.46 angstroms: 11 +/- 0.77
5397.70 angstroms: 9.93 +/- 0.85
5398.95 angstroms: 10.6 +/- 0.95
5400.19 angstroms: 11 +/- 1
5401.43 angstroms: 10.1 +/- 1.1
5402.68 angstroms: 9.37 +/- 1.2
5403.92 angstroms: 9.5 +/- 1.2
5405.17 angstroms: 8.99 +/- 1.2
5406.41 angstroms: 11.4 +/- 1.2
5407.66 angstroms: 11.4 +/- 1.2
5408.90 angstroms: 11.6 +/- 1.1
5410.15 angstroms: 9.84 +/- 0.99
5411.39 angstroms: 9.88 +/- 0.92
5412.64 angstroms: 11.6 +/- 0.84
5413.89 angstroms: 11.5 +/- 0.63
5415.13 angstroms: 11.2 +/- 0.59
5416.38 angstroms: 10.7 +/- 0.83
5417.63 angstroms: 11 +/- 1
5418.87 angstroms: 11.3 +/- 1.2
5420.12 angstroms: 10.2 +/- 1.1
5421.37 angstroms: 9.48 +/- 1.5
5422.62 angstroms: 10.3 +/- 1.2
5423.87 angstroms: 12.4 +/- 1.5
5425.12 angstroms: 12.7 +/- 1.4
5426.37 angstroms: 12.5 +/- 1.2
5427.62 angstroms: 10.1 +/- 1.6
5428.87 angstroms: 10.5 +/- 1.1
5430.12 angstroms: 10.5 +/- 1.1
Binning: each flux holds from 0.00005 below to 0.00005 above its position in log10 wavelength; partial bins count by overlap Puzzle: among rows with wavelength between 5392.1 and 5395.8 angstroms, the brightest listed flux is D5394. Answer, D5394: 11.2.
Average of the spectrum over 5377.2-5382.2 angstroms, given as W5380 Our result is 10.5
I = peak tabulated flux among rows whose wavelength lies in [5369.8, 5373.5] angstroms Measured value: 11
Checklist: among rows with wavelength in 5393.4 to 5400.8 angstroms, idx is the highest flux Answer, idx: 11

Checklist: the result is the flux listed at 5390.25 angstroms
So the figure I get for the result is 10.4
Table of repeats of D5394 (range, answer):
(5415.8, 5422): 11.3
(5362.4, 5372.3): 10.7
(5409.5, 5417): 11.6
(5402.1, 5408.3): 11.4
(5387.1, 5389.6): 10.9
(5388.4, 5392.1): 10.8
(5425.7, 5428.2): 12.5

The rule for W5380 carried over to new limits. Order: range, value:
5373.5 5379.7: 10.6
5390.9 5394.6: 10.8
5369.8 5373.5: 10.5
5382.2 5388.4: 10.7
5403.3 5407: 9.95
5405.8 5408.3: 11.4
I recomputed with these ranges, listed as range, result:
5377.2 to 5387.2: 11.1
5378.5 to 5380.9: 10.6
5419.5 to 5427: 12.7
